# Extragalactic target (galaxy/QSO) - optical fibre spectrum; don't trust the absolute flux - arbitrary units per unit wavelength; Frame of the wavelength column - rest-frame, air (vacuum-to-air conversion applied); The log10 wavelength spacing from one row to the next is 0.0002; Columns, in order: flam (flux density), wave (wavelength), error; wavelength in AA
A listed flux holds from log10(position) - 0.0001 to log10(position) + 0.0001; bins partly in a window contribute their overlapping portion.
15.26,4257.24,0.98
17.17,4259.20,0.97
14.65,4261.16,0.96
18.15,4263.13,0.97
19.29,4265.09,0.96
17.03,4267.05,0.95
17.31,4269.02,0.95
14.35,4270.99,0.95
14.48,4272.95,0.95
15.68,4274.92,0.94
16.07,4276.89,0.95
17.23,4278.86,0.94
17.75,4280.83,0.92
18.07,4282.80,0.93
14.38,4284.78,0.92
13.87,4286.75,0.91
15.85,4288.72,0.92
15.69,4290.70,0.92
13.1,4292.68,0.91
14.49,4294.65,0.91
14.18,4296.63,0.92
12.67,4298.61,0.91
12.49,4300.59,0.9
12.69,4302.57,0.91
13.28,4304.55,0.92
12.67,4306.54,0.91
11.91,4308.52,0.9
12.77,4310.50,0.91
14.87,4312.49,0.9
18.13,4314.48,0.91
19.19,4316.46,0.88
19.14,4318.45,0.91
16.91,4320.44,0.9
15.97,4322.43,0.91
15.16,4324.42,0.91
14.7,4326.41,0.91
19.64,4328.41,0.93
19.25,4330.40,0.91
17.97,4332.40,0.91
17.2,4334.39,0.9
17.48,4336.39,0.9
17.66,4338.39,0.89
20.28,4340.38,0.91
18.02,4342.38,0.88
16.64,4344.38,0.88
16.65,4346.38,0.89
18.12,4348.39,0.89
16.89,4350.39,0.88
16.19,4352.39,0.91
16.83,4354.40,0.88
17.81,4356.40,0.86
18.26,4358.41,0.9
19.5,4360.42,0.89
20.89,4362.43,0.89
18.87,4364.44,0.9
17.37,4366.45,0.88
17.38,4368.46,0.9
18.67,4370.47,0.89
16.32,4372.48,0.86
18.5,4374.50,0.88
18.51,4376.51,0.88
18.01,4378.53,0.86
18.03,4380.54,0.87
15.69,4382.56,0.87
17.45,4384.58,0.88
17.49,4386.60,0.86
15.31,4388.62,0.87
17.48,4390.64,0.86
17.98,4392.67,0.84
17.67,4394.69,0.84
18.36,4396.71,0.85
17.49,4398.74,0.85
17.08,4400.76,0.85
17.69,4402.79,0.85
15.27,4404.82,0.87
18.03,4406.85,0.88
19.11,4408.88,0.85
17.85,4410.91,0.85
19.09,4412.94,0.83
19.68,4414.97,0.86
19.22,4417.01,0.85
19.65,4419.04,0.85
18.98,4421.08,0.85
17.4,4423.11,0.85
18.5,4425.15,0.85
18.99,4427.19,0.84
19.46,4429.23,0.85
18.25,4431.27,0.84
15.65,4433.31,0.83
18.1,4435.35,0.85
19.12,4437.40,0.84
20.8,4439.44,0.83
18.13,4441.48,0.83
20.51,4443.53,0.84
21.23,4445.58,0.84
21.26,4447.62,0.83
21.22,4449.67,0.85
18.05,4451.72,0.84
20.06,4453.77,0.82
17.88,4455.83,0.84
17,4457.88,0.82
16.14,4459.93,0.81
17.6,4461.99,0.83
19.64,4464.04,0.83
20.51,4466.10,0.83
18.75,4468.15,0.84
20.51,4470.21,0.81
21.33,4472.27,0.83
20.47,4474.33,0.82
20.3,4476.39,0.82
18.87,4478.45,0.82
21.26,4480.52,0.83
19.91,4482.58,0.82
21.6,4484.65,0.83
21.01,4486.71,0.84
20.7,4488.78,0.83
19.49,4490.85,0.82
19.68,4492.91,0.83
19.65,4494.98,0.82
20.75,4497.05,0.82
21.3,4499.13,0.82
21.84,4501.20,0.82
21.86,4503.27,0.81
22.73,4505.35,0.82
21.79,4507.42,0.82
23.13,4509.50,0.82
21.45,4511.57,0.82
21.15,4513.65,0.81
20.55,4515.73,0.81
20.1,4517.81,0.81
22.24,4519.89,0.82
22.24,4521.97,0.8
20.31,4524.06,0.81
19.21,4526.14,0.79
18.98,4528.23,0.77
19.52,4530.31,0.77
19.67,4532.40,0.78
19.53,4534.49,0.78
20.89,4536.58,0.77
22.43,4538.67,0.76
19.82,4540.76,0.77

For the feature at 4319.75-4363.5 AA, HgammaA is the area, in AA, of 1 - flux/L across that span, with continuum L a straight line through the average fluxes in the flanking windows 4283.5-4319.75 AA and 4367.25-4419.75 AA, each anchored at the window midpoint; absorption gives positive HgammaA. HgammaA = -4.6 AA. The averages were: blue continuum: 14.6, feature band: 17.6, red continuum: 17.8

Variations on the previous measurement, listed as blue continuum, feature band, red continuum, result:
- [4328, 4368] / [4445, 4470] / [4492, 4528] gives 1.2 AA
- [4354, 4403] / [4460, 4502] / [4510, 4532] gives -0.7 AA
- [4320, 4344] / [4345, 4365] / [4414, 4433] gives -0.1 AA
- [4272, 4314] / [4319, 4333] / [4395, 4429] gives -1.4 AA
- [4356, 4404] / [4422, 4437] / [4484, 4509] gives 0.9 AA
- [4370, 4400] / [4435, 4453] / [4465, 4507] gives -0.5 AA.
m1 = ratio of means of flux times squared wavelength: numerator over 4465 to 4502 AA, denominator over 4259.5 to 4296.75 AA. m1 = 1.41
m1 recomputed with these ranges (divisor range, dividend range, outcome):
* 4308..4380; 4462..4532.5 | 1.26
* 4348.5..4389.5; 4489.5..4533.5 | 1.25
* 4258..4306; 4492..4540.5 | 1.51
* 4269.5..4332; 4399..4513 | 1.36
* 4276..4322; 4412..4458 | 1.34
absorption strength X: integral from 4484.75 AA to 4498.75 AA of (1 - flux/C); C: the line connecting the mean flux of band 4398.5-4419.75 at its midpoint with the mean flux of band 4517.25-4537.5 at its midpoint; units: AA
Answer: -0.5 AA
